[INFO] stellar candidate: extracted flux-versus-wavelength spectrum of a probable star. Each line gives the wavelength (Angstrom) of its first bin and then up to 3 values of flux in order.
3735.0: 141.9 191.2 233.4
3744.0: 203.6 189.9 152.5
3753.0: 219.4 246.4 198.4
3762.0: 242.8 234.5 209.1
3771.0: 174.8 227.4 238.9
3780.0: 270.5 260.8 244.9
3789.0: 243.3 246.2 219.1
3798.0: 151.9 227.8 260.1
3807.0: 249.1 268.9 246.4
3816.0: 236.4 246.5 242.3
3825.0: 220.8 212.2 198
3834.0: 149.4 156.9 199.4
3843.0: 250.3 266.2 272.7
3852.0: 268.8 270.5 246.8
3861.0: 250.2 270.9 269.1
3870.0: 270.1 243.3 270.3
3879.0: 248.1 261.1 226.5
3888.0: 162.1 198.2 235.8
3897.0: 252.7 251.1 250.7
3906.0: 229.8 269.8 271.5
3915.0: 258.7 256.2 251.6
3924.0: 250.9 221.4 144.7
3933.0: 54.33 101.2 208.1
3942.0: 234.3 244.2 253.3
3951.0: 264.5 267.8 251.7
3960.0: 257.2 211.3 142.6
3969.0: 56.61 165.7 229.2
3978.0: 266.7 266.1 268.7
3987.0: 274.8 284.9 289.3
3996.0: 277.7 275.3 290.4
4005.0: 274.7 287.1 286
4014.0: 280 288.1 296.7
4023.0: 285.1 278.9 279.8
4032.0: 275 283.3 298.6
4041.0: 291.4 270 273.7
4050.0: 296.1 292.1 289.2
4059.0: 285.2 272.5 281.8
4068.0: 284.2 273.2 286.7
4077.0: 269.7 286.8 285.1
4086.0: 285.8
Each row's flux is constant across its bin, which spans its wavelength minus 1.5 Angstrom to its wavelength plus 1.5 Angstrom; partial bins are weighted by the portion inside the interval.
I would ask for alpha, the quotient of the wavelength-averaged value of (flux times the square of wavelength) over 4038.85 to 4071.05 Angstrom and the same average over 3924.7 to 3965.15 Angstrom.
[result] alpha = 1.43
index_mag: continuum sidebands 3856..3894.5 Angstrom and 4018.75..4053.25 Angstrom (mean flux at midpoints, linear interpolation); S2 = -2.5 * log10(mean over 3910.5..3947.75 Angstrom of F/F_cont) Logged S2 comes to 0.220 mag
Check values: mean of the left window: 243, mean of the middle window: 210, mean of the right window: 285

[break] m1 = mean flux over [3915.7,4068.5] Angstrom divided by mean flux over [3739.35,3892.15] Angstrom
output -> 1.09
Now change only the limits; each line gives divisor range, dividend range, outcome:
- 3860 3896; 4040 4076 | 1.17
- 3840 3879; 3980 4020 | 1.08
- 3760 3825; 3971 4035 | 1.17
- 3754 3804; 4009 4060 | 1.25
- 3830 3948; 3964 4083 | 1.17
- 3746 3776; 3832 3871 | 1.14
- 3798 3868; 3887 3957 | 0.95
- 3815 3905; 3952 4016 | 1.05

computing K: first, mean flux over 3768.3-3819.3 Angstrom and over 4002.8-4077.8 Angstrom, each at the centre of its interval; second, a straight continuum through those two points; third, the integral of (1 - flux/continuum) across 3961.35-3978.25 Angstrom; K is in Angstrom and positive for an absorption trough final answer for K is 6.1 Angstrom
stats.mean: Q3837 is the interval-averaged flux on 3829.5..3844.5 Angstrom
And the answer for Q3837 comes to 191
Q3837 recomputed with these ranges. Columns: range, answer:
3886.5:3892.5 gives 180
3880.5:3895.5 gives 217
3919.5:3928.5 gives 241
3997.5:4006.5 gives 280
